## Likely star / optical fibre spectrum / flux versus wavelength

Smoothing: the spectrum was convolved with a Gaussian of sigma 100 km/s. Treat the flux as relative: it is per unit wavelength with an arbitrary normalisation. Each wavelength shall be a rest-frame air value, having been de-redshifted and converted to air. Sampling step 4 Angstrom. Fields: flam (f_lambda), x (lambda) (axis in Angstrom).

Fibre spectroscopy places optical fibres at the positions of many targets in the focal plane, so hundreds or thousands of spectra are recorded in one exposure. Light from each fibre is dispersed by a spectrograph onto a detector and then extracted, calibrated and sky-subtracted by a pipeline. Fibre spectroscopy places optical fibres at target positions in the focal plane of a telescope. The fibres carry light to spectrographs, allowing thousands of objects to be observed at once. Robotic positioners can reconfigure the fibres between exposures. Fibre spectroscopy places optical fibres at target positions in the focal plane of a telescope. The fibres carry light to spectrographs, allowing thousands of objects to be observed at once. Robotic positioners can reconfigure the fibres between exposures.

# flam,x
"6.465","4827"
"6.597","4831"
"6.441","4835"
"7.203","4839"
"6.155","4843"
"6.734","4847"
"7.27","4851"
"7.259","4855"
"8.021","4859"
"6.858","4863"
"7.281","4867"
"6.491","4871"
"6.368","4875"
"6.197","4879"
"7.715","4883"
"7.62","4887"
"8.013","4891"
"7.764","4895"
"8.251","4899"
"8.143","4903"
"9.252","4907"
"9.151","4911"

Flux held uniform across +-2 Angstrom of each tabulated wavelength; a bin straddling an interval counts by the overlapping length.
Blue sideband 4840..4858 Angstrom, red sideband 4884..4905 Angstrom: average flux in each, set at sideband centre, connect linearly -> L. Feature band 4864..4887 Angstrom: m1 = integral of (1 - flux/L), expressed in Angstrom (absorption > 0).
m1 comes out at 2.0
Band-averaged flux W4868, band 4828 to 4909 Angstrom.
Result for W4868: 7.27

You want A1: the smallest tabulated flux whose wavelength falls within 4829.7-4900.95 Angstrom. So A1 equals 6.155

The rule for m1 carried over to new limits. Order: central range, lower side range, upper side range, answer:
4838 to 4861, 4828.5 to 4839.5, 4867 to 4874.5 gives -1.48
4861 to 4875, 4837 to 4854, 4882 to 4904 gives 1.06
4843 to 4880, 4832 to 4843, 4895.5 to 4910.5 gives 2.11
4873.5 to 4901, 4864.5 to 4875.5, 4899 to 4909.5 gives 1.00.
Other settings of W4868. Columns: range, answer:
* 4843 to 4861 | 7.19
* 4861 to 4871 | 6.95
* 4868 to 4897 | 7.17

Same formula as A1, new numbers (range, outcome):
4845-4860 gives 6.734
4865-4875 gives 6.368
